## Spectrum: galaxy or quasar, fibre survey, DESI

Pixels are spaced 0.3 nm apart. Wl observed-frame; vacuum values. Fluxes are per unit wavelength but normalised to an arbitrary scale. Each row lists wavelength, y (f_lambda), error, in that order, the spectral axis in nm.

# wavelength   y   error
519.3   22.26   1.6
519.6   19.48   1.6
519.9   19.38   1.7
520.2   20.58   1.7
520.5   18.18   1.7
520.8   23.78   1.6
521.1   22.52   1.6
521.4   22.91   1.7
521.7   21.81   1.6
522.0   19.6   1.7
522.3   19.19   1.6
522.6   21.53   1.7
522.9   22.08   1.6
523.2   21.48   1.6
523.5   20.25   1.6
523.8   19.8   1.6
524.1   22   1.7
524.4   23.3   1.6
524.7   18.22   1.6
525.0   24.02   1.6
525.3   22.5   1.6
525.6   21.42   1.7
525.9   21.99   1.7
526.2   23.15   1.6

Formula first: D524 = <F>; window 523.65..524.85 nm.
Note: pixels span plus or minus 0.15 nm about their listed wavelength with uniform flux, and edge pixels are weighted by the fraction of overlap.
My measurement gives 20.8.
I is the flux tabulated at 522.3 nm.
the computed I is 19.19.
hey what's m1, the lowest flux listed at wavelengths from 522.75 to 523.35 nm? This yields 21.48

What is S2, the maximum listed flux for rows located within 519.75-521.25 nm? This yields 23.78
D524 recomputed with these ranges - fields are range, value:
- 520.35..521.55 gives 21.8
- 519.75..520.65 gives 19.4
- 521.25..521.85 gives 22.4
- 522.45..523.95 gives 21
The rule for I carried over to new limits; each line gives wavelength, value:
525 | 24.02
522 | 19.6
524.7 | 18.22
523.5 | 20.25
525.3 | 22.5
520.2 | 20.58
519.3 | 22.26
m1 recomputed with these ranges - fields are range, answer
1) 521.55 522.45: 19.19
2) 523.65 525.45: 18.22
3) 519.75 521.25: 18.18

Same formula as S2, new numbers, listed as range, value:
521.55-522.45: 21.81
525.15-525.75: 22.5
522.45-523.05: 22.08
